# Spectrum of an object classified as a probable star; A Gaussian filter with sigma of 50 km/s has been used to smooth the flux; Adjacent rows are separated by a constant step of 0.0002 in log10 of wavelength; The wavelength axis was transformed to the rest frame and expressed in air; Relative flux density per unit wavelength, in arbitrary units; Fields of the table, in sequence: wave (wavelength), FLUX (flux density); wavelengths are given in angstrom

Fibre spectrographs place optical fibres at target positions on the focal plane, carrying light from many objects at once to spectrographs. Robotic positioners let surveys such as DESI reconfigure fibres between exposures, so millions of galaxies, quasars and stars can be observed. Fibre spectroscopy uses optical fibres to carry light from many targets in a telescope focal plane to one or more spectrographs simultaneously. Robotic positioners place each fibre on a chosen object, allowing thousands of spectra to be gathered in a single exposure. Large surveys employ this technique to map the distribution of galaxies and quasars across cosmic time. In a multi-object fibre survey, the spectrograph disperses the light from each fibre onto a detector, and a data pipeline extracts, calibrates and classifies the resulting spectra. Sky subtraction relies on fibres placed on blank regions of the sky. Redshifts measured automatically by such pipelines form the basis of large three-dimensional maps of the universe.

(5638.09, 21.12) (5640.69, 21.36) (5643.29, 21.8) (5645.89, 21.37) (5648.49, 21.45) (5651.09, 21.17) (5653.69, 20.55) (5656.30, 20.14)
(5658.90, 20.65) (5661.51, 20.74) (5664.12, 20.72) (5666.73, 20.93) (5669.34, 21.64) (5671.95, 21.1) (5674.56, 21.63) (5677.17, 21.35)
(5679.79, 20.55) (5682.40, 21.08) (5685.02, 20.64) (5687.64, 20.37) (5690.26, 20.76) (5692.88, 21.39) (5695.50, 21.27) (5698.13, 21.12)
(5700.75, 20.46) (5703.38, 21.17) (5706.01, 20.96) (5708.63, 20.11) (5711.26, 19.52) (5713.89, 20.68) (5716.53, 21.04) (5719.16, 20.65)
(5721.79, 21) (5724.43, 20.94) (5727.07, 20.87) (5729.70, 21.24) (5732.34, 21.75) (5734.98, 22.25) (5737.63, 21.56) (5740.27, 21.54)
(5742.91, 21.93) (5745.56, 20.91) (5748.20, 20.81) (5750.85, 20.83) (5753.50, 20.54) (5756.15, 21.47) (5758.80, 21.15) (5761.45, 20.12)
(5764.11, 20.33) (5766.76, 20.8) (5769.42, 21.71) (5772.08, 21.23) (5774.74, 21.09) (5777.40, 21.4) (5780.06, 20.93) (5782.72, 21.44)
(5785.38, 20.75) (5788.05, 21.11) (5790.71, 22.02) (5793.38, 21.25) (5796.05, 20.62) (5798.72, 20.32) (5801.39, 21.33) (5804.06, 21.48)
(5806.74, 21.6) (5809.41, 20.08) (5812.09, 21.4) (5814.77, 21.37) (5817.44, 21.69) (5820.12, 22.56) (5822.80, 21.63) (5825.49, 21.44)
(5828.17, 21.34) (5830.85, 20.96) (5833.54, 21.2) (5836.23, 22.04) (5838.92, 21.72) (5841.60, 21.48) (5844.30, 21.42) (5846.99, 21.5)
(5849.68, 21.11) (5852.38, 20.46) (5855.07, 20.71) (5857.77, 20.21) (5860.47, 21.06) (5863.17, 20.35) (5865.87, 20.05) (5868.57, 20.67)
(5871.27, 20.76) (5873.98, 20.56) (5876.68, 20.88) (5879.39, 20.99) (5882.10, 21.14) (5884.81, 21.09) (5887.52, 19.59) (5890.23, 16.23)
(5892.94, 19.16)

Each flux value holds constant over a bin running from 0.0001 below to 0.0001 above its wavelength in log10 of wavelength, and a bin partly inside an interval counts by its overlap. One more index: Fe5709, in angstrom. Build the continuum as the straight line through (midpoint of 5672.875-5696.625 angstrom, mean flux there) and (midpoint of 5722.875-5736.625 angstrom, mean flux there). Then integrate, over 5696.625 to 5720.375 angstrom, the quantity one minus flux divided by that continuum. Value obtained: 0.6 angstrom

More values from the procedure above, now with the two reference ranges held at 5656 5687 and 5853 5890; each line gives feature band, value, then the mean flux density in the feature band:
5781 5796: -0.41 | 21.2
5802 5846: -1.85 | 21.5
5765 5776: -0.24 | 21.2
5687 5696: -0.03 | 21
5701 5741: -0.32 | 21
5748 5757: -0.06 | 20.9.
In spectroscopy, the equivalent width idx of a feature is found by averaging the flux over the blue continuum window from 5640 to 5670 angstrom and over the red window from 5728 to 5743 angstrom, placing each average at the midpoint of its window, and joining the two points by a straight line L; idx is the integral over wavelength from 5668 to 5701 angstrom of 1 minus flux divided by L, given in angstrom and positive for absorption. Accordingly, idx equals 0.3 angstrom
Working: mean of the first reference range 21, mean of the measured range 21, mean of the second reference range 21.7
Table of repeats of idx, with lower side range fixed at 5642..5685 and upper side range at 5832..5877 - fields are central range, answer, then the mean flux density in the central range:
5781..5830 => -0.75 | 21.3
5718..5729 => 0.07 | 20.9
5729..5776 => -0.40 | 21.2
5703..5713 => 0.30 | 20.4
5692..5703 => -0.01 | 21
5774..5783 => -0.09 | 21.2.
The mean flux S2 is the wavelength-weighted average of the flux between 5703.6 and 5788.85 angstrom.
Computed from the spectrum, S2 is 21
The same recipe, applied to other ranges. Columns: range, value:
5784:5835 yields 21.3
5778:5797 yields 21.2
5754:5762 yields 21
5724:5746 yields 21.5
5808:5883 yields 21.1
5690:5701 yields 21.1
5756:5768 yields 20.7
